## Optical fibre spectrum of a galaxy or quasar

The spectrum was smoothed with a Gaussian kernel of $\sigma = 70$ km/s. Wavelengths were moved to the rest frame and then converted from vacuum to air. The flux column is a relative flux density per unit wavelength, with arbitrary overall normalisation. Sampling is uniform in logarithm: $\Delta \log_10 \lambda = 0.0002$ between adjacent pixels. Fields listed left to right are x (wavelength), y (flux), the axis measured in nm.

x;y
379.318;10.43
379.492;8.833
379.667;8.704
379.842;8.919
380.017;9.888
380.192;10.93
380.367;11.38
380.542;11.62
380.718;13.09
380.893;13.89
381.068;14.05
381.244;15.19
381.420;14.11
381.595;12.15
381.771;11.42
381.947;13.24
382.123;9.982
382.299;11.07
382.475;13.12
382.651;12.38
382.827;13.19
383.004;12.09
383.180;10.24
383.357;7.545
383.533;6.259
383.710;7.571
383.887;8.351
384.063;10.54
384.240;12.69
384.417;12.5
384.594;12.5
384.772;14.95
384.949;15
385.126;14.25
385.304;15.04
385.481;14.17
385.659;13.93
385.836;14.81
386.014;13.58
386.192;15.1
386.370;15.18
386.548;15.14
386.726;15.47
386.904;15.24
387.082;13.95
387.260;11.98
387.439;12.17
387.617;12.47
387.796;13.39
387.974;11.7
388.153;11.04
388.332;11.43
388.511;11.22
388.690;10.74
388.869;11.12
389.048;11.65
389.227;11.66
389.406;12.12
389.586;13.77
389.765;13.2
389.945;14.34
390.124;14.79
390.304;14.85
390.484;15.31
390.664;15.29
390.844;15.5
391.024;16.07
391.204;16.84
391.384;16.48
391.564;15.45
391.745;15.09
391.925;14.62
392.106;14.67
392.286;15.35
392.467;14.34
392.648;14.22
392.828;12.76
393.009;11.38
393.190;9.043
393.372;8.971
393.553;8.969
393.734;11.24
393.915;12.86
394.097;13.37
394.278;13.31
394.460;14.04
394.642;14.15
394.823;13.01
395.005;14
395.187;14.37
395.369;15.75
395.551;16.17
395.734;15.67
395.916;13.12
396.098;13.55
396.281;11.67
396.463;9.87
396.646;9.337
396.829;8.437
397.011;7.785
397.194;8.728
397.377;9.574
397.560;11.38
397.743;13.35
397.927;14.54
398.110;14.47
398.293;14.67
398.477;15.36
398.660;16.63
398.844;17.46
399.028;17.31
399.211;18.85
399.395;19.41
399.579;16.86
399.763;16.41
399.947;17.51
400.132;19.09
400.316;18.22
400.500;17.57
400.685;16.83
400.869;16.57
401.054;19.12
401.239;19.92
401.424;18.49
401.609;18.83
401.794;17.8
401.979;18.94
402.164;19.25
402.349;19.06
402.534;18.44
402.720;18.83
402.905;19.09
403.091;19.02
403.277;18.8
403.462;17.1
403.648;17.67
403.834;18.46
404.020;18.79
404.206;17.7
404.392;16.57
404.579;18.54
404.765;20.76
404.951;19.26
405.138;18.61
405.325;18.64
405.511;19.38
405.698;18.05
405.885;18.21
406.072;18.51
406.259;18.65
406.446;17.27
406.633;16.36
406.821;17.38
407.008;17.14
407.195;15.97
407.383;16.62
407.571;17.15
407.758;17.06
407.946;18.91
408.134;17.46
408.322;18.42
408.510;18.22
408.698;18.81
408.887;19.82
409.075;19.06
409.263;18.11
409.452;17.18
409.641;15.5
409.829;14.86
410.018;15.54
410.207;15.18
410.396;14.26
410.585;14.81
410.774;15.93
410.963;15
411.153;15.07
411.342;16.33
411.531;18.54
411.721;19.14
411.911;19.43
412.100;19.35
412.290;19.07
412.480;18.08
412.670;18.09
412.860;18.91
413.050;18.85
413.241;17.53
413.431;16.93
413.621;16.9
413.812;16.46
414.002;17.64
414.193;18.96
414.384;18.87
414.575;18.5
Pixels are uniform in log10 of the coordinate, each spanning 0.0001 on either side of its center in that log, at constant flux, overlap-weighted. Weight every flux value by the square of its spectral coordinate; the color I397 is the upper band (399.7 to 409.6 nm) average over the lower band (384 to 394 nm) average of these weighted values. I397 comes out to 1.5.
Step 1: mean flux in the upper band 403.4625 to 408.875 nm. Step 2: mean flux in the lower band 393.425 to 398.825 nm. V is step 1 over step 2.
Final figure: 1.4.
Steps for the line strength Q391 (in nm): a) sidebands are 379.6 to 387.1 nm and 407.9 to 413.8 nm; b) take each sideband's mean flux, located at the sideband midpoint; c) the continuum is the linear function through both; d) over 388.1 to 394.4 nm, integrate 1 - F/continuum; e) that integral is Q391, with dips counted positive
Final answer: 0.27 nm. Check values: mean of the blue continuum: 12.4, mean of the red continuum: 17.4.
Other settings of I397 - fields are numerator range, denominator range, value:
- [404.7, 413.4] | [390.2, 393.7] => 1.38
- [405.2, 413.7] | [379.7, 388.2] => 1.59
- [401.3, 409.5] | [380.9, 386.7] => 1.62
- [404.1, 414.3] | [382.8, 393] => 1.48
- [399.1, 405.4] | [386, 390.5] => 1.50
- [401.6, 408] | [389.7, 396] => 1.38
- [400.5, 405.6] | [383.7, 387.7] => 1.50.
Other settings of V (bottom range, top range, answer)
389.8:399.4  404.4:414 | 1.29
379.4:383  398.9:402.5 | 1.54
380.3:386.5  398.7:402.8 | 1.46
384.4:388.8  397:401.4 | 1.18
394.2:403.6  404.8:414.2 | 1.12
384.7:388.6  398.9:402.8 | 1.33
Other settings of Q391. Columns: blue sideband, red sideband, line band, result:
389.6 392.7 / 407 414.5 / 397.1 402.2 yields -0.13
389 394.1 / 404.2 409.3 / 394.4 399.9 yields 0.50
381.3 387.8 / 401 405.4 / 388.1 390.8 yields 0.25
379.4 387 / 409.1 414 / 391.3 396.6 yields 0.29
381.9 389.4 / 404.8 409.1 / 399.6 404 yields -0.42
